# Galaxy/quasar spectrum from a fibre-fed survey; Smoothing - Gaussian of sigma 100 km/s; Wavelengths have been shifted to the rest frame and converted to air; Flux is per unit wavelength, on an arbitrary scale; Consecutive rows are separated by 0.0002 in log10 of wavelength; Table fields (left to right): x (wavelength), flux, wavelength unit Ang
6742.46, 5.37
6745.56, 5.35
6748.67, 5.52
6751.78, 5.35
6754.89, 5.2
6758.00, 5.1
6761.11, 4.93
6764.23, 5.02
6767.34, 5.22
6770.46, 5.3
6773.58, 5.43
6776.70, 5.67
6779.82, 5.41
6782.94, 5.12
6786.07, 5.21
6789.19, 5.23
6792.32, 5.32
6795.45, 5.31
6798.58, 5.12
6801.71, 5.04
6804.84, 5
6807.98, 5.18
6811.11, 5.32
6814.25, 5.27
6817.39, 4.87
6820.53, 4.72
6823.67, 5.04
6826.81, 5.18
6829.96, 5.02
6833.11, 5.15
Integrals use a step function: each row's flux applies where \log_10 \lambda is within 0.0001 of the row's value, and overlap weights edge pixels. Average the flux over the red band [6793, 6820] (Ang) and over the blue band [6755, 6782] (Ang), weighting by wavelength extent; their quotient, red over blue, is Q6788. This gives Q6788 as 1.0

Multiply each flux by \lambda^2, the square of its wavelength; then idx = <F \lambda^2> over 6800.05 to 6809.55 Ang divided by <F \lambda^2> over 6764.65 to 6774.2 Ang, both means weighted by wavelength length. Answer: 0.97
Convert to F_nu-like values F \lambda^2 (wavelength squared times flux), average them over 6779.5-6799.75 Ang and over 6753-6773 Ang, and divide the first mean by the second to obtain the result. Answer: 1.0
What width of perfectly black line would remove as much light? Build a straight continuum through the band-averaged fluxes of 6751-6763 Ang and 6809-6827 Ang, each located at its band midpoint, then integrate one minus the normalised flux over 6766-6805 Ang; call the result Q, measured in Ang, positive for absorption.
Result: -1.3 Ang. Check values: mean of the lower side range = 5.13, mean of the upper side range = 5.06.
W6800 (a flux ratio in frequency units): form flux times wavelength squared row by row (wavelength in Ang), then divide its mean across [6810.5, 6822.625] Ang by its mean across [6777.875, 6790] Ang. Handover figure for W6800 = 0.96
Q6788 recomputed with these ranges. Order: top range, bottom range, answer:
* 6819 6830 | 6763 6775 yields 0.95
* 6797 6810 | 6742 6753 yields 0.94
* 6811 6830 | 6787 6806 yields 0.97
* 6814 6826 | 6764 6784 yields 0.93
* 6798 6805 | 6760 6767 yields 1.01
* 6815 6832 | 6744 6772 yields 0.95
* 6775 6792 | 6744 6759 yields 1.00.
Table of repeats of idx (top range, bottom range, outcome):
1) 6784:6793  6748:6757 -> 0.99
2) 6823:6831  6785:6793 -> 0.98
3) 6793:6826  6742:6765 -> 0.99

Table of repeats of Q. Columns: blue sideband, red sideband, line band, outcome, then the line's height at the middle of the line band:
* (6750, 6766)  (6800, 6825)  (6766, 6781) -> -0.9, 5.11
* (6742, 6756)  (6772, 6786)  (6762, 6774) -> 0.4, 5.38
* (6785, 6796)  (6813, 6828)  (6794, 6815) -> -0.1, 5.15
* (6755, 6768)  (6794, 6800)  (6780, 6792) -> -0.1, 5.17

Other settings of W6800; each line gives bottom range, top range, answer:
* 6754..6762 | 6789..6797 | 1.05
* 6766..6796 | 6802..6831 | 0.96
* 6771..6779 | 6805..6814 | 0.96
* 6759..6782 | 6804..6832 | 0.97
